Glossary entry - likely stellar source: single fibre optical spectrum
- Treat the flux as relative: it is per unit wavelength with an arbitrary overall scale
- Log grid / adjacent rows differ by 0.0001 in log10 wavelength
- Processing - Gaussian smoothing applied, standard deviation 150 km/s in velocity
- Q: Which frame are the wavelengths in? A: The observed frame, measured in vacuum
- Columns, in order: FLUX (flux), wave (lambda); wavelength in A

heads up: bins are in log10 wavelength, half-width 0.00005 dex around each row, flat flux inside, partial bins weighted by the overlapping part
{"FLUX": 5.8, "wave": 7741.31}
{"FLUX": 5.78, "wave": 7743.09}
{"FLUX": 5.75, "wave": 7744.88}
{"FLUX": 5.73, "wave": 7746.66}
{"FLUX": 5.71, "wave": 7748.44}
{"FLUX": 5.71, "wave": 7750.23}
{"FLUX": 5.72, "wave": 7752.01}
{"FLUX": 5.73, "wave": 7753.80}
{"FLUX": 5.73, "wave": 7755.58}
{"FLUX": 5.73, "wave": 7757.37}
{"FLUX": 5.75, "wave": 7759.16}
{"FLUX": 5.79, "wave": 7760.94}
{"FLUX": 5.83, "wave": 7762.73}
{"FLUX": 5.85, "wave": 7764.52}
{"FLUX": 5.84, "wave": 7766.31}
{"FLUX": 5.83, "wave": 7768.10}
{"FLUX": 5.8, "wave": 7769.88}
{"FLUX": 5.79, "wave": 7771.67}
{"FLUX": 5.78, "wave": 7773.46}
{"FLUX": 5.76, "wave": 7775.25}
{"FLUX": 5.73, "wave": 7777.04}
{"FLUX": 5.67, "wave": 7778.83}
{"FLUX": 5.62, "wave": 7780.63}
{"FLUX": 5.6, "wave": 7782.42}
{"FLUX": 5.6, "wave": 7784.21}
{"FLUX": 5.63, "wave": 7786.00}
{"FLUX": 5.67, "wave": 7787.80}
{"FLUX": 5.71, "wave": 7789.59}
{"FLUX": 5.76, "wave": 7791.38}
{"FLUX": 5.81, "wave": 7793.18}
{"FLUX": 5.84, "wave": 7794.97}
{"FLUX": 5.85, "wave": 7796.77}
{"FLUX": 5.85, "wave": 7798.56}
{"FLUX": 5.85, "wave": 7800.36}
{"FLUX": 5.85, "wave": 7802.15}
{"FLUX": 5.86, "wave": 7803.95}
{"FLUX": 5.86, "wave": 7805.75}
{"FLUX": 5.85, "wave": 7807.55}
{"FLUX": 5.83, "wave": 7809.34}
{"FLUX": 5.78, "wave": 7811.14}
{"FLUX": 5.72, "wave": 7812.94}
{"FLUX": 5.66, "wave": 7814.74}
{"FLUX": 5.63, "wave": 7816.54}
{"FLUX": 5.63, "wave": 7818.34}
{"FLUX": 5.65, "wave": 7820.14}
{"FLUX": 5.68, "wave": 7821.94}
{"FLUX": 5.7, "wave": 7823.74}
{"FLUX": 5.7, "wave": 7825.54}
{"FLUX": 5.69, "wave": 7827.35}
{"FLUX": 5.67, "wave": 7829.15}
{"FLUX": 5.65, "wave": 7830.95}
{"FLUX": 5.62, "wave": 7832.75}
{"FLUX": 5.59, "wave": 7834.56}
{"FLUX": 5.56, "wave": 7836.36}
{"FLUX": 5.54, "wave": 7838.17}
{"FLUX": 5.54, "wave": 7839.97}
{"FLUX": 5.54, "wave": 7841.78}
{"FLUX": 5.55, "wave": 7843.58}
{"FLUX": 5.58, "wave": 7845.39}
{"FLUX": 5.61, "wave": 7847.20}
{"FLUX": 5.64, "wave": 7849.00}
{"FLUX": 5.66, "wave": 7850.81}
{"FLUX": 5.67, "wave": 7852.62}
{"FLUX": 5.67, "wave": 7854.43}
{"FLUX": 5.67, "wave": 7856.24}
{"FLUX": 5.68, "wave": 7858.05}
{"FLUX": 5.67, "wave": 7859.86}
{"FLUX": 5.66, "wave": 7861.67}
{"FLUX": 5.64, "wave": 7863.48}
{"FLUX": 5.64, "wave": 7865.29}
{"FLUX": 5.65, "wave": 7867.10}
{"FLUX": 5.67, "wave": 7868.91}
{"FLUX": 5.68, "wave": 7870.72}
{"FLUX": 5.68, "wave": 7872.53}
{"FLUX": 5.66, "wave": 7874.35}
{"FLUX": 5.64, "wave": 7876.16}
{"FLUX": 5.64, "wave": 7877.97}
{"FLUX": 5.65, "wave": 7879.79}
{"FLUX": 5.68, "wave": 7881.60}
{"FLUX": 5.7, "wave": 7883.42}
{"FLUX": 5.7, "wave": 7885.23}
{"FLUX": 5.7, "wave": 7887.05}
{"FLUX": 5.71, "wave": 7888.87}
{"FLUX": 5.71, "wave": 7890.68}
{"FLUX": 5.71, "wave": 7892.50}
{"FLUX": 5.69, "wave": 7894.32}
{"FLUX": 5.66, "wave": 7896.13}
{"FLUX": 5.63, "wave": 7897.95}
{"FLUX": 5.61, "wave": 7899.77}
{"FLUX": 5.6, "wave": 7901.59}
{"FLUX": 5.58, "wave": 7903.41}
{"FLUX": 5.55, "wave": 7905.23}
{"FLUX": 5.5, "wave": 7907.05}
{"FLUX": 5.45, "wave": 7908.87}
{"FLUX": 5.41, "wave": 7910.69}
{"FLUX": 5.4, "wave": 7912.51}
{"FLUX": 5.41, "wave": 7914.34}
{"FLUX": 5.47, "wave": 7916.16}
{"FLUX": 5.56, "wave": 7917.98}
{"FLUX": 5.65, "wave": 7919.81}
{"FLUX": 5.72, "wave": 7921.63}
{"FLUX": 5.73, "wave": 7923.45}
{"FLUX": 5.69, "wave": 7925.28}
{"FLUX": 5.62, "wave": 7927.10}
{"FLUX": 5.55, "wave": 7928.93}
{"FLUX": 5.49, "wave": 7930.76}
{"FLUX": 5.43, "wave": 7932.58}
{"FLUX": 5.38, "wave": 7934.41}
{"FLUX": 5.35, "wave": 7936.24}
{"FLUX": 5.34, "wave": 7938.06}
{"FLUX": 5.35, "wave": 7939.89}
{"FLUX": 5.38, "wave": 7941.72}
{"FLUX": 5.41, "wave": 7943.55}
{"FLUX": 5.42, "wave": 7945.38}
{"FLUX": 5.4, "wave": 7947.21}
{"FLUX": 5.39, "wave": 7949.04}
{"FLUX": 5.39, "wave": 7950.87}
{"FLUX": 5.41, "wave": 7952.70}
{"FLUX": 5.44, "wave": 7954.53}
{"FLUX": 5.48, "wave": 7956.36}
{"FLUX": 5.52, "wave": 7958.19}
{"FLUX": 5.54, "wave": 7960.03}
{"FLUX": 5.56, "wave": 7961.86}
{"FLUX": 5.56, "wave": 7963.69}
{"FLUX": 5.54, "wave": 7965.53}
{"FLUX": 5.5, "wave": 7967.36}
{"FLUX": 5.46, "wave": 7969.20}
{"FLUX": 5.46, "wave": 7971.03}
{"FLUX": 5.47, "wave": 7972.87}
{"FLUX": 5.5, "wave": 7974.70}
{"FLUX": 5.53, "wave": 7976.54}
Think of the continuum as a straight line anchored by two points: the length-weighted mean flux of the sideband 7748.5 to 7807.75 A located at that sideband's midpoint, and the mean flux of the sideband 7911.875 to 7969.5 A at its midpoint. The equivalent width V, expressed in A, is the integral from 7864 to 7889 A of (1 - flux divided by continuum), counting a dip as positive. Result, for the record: -0.3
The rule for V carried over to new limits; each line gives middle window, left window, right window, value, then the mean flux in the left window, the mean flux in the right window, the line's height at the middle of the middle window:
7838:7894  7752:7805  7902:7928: -0.2 A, 5.76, 5.55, 5.63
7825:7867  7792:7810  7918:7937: 0.8 A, 5.84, 5.56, 5.74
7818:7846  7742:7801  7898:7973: 0.2 A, 5.75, 5.49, 5.66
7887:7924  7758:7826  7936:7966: -0.4 A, 5.75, 5.44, 5.53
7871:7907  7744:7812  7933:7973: -0.6 A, 5.76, 5.44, 5.56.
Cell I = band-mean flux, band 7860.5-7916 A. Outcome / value 5.62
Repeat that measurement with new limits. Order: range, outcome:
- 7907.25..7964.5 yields 5.48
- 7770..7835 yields 5.73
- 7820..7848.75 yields 5.62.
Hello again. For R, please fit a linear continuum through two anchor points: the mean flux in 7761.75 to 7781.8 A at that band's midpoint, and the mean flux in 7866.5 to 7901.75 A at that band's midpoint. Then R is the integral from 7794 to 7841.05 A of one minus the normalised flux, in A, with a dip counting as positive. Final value 0.10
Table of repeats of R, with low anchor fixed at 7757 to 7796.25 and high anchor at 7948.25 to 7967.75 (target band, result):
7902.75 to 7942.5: 0.3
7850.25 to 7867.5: -0.1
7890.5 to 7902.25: -0.2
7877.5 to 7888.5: -0.2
